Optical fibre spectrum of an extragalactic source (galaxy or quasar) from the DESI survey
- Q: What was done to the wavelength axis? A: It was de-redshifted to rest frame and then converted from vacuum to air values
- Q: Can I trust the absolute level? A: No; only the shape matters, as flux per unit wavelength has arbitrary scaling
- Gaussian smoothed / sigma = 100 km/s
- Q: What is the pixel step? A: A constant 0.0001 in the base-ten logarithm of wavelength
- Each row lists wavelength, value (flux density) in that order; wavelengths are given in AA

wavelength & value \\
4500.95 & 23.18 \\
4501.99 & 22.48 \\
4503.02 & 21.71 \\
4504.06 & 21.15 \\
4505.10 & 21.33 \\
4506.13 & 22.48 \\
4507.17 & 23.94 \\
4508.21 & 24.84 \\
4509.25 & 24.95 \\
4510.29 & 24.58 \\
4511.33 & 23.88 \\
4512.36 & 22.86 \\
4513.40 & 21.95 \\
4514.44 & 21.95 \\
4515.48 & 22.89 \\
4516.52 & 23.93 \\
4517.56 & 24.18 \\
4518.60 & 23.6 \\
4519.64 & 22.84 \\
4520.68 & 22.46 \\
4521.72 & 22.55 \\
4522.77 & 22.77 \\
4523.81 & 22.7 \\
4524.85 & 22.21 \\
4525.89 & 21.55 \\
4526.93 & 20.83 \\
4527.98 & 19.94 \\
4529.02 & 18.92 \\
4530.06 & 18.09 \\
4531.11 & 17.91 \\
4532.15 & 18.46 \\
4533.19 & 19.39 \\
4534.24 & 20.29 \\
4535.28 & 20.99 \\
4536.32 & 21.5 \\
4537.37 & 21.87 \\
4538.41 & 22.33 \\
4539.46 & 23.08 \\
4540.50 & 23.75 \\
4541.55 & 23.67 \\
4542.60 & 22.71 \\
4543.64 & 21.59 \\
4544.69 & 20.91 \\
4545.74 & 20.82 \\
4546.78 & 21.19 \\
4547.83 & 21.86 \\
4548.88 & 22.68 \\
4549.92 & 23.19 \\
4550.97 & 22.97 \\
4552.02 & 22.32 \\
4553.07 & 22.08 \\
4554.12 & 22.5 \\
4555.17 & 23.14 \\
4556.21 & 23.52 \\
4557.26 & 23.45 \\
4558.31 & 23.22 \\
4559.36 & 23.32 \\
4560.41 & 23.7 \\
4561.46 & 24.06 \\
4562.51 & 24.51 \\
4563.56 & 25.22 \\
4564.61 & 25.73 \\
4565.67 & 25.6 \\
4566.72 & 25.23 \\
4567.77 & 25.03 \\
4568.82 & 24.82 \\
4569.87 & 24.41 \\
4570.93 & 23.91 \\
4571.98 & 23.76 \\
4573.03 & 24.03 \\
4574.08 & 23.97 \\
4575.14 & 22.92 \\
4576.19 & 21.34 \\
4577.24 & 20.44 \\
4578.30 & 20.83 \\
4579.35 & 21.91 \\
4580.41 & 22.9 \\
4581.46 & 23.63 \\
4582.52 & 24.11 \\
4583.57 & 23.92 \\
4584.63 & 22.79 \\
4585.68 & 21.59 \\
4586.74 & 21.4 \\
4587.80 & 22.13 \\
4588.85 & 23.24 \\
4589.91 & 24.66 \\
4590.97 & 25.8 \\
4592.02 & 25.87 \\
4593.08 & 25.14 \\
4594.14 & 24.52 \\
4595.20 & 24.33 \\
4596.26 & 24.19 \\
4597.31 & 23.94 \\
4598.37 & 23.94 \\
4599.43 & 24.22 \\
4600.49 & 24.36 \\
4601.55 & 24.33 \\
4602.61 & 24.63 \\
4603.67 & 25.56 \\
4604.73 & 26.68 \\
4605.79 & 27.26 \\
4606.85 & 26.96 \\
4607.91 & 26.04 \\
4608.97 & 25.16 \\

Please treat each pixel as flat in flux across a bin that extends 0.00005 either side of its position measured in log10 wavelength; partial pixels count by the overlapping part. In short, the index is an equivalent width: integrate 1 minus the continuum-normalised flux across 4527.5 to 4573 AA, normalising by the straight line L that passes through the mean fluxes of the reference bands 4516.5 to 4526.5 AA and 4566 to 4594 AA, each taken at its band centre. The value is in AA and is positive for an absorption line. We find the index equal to 1.2 AA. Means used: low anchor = 22.8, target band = 22.5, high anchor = 23.5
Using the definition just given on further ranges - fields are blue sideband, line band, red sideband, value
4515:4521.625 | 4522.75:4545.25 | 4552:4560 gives 2.0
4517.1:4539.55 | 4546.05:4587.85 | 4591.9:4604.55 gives -0.3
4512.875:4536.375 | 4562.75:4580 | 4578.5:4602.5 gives -0.5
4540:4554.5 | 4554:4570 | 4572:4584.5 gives -1.2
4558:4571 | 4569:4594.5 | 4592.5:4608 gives 1.5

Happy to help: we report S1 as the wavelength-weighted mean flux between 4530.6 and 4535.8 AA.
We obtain 19.4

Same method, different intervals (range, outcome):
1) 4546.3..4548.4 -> 21.5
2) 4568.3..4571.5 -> 24.3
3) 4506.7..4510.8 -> 24.6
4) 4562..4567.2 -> 25.2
